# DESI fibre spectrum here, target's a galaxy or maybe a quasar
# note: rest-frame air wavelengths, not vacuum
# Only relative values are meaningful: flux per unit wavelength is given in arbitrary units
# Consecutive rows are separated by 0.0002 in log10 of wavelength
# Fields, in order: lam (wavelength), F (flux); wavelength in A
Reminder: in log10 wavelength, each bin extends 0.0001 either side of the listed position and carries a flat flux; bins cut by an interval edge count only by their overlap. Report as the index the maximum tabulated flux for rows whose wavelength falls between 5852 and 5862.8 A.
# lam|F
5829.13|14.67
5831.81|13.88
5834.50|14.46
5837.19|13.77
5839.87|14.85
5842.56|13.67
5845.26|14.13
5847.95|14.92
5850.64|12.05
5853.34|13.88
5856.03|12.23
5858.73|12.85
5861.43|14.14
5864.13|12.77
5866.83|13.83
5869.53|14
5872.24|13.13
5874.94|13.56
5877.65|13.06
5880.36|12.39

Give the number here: 14.14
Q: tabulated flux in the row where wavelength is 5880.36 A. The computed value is 12.39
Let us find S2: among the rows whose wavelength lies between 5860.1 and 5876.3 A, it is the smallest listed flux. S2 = 12.77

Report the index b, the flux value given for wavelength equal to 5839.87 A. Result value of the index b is 14.85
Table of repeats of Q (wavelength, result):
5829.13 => 14.67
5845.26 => 14.13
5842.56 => 13.67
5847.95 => 14.92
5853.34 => 13.88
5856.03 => 12.23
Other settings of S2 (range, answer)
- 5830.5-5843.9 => 13.67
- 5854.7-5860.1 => 12.23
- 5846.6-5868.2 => 12.05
